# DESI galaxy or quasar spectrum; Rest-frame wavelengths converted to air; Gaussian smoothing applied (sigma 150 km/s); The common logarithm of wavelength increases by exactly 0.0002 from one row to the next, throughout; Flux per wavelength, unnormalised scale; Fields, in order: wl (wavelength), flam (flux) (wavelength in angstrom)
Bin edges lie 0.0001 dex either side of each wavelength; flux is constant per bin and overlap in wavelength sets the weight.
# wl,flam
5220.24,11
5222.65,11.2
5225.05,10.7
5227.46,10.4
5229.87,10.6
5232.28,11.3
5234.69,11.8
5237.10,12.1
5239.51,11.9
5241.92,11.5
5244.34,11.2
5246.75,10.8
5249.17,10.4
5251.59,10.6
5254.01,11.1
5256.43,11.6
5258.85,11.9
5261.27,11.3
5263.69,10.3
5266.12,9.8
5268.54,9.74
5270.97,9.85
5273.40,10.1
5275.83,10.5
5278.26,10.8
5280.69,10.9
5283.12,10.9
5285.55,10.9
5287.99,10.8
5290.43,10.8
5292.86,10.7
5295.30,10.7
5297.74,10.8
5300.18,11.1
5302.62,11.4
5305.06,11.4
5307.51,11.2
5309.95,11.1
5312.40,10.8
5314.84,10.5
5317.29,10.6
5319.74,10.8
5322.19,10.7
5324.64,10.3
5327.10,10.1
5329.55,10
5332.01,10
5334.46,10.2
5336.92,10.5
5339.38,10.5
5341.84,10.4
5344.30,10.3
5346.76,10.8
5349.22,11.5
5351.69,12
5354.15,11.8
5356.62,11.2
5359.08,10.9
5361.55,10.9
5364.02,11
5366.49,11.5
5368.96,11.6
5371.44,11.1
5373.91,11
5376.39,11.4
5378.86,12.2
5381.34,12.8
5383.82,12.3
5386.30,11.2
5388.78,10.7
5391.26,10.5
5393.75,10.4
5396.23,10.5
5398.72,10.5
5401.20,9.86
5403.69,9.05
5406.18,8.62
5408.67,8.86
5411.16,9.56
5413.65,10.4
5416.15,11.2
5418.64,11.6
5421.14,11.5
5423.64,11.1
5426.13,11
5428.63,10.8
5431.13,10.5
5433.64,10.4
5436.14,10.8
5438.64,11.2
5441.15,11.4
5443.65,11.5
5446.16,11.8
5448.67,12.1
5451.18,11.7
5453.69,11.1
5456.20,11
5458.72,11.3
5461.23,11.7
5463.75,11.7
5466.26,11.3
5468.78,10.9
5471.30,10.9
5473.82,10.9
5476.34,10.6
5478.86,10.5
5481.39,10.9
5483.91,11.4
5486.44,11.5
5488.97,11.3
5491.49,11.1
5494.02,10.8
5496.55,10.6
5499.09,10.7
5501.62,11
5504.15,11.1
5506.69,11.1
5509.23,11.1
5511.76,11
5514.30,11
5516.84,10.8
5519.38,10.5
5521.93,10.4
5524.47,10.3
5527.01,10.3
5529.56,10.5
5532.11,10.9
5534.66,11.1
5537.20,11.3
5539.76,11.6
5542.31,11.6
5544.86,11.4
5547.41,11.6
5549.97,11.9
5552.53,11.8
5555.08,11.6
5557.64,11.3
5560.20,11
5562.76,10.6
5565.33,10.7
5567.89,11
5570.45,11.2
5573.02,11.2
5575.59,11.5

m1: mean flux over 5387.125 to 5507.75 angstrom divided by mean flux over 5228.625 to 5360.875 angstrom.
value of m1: 1.00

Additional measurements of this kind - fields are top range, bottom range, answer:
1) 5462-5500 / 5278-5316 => 1.01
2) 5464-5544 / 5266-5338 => 1.03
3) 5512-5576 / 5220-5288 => 1.02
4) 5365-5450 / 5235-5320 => 1.00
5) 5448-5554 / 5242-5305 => 1.03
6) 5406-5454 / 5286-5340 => 1.02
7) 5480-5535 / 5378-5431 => 1.02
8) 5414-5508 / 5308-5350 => 1.06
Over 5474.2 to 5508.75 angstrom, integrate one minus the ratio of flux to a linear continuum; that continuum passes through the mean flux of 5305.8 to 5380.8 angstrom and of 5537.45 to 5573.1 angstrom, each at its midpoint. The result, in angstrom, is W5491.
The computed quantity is 0.7 angstrom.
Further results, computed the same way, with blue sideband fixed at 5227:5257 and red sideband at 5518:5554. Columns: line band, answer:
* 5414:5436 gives 0.3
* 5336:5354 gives 0.4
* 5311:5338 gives 1.8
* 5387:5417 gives 3.0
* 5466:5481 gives 0.4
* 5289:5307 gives 0.3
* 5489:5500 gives 0.2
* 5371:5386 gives -0.9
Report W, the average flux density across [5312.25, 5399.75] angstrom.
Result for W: 10.9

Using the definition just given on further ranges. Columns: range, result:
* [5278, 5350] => 10.7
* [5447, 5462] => 11.5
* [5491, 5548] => 10.9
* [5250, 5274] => 10.6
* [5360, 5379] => 11.3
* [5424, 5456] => 11.2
